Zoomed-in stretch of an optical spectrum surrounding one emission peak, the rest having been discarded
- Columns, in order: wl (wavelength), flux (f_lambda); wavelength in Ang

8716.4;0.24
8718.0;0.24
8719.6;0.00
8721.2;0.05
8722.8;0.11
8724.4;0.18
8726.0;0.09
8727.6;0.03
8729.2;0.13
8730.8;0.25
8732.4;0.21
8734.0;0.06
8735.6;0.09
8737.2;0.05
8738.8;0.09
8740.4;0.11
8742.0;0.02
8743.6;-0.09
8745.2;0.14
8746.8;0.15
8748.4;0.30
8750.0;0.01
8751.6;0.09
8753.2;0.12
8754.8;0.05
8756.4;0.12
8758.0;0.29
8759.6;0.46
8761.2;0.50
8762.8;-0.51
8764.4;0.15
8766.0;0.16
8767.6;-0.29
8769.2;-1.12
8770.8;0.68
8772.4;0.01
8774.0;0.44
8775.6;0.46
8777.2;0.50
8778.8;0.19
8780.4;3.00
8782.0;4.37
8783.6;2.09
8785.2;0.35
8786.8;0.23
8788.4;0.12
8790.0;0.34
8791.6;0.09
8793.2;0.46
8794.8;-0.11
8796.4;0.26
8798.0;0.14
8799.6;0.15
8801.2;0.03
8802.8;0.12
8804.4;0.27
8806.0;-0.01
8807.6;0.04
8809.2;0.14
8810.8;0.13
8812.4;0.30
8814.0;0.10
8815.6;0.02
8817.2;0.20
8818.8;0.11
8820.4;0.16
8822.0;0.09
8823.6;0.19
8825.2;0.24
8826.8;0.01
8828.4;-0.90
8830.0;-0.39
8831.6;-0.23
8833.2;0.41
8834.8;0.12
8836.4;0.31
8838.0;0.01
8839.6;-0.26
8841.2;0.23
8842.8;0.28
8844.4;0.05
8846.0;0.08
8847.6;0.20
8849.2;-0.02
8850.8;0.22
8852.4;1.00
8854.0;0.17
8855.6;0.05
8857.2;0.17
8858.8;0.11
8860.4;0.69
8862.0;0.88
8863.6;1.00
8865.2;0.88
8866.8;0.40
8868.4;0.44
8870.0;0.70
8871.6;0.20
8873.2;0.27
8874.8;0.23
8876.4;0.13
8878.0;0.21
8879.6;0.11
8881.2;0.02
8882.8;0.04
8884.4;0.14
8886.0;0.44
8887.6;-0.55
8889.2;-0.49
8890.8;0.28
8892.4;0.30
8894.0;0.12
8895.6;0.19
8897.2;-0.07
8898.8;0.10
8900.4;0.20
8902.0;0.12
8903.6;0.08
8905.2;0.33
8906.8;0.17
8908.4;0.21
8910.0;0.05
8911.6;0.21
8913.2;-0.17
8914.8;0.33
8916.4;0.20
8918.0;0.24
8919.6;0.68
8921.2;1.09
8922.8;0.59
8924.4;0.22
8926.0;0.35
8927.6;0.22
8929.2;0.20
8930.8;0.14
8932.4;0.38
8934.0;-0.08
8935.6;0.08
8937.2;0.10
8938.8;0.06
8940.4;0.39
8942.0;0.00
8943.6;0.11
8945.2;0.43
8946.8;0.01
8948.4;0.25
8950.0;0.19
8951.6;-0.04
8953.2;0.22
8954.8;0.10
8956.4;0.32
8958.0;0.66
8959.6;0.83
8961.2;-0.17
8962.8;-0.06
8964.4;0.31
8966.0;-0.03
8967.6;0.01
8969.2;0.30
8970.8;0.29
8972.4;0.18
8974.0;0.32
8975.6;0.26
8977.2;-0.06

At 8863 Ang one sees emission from H-beta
